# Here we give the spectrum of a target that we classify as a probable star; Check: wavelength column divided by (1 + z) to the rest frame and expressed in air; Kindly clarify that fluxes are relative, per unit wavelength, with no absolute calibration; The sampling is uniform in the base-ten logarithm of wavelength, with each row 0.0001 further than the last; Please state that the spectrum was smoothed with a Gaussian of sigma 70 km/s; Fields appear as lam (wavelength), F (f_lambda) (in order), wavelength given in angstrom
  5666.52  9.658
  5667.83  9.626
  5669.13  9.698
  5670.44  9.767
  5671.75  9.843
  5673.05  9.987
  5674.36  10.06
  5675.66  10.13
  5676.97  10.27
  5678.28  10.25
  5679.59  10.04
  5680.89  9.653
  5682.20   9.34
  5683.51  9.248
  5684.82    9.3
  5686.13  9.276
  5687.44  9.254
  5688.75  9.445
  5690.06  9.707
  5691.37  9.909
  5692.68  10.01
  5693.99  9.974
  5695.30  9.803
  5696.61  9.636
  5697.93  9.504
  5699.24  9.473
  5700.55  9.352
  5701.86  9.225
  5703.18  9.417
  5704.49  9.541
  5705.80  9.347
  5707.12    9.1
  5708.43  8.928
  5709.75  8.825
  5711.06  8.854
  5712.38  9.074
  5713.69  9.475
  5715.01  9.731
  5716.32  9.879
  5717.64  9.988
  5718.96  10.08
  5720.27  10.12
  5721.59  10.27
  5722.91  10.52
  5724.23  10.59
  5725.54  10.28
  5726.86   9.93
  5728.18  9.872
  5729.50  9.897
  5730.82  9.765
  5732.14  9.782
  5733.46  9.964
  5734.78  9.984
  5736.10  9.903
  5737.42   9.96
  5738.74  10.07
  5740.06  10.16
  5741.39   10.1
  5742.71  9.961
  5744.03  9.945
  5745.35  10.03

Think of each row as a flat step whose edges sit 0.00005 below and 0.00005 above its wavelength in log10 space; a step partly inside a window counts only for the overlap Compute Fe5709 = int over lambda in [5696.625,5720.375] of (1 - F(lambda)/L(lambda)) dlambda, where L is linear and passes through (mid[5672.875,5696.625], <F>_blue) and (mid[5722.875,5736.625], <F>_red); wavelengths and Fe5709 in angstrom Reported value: 1.1 angstrom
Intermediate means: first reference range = 9.75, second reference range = 10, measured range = 9.43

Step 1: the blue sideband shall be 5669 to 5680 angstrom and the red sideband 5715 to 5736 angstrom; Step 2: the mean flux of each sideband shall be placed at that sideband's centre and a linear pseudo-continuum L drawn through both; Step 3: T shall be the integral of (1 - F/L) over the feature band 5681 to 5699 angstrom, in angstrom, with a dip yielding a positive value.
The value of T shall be 0.8 angstrom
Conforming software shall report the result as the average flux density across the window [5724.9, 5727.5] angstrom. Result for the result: 10.1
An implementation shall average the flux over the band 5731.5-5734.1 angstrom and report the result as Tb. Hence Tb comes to 9.87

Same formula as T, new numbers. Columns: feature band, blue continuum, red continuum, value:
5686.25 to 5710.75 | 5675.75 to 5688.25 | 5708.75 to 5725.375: 0.6 angstrom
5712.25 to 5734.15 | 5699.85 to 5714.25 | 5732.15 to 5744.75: -0.8 angstrom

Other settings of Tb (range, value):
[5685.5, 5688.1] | 9.26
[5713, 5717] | 9.7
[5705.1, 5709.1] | 9.12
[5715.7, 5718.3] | 9.91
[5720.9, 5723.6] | 10.4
